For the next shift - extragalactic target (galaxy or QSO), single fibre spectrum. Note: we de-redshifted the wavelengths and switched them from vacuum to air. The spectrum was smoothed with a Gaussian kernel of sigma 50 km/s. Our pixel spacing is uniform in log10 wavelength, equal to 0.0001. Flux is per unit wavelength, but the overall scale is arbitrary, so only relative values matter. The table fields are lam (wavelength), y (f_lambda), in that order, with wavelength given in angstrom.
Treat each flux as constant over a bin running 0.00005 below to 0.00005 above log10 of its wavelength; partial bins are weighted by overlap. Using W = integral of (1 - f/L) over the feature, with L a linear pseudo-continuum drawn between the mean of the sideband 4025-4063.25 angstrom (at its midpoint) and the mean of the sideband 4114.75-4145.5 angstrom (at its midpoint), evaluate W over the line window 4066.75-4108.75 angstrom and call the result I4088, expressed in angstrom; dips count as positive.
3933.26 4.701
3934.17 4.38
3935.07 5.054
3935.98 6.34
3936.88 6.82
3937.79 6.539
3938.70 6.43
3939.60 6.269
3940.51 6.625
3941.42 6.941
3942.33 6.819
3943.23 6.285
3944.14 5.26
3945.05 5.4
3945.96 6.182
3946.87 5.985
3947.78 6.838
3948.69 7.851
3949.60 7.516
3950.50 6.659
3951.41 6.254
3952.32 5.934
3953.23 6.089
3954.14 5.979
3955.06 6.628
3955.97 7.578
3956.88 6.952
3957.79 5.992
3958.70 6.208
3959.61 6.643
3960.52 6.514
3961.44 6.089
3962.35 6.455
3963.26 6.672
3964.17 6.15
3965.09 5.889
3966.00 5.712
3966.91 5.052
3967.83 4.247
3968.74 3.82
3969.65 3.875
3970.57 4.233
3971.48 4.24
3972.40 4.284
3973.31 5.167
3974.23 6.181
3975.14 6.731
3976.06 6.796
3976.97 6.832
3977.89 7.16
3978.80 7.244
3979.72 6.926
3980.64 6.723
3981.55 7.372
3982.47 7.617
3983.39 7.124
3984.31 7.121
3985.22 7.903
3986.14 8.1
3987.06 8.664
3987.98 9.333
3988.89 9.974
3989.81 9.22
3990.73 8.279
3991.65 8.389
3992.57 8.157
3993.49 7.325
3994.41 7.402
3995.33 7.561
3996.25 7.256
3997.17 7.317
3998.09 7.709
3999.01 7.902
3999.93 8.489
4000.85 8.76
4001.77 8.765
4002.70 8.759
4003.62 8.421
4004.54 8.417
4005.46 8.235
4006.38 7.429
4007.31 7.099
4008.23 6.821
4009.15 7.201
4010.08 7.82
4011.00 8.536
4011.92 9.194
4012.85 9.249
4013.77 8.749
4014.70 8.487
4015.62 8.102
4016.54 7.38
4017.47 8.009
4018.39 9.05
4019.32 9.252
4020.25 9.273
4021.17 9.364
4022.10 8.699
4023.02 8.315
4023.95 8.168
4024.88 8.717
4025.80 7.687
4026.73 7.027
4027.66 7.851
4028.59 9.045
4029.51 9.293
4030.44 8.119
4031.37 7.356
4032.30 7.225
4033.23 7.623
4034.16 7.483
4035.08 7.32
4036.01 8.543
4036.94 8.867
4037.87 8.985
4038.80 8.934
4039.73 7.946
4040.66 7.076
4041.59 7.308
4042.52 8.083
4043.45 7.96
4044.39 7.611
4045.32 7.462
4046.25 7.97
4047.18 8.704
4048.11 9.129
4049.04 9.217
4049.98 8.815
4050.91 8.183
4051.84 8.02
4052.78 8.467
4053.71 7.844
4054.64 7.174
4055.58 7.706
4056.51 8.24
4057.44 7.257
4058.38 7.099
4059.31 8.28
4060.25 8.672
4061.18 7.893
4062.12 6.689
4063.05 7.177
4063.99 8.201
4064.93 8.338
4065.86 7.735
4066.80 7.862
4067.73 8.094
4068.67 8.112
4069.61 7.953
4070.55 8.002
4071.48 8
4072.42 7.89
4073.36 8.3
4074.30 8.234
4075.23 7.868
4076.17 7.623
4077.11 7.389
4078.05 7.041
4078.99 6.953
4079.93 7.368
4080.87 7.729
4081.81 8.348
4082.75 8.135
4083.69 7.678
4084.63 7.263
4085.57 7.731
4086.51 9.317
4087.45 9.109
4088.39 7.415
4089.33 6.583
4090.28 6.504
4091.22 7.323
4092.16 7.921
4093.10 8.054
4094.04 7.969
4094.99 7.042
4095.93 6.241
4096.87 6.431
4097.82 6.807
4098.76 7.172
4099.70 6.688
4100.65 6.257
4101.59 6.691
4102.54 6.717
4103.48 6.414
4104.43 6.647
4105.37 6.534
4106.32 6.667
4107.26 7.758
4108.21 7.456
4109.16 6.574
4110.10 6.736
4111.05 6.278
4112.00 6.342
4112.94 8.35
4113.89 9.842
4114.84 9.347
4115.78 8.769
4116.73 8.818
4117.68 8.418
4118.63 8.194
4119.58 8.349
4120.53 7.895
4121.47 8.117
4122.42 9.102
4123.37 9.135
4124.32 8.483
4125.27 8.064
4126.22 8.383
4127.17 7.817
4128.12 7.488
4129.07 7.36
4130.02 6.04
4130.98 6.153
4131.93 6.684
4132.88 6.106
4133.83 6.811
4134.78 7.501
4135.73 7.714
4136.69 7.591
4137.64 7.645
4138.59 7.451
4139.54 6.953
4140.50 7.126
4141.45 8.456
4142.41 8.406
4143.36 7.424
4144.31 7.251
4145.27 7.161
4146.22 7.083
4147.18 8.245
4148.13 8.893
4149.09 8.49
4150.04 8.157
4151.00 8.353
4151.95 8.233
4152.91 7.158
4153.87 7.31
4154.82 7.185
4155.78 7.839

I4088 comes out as 2.3 angstrom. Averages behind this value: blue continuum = 8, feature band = 7.44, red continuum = 7.75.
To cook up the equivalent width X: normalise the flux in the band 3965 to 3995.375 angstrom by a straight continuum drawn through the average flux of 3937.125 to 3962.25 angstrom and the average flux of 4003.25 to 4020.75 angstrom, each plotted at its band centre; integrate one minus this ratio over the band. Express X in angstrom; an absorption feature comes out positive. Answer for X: 2.4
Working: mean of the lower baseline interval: 6.46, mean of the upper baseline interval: 8.25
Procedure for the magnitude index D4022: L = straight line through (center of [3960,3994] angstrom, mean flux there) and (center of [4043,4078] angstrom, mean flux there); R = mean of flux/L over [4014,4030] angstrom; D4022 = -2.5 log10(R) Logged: -0.15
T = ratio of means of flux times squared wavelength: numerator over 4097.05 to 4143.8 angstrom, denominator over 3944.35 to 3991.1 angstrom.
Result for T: 1.23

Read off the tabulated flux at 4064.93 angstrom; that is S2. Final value 8.338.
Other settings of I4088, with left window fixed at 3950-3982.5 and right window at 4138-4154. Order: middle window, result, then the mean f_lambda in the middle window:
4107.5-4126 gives -1.5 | 8.12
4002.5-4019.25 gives -4.4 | 8.18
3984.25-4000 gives -4.6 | 8.14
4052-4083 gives -3.4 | 7.81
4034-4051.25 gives -3.6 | 8.2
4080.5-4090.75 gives -0.9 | 7.8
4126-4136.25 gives 0.8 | 7.06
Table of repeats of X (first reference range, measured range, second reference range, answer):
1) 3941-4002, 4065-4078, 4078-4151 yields -1.0 angstrom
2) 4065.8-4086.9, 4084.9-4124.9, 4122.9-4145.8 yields 0.4 angstrom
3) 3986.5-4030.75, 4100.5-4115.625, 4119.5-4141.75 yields 1.0 angstrom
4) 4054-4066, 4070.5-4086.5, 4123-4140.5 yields -0.3 angstrom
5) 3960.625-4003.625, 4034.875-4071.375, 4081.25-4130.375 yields -3.4 angstrom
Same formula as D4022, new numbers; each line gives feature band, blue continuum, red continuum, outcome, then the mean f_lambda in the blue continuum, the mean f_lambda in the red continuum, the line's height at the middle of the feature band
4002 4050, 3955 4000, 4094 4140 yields -0.17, 6.82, 7.42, 7.03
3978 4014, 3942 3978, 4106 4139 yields -0.24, 6.01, 7.7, 6.39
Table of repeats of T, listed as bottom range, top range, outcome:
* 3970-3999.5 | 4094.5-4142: 1.10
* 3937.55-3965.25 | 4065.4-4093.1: 1.29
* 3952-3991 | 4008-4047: 1.28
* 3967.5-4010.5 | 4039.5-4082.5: 1.13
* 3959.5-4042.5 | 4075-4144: 1.05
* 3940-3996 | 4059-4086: 1.24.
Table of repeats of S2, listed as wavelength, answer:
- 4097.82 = 6.807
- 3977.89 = 7.16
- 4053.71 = 7.844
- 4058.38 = 7.099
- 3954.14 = 5.979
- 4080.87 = 7.729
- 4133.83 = 6.811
